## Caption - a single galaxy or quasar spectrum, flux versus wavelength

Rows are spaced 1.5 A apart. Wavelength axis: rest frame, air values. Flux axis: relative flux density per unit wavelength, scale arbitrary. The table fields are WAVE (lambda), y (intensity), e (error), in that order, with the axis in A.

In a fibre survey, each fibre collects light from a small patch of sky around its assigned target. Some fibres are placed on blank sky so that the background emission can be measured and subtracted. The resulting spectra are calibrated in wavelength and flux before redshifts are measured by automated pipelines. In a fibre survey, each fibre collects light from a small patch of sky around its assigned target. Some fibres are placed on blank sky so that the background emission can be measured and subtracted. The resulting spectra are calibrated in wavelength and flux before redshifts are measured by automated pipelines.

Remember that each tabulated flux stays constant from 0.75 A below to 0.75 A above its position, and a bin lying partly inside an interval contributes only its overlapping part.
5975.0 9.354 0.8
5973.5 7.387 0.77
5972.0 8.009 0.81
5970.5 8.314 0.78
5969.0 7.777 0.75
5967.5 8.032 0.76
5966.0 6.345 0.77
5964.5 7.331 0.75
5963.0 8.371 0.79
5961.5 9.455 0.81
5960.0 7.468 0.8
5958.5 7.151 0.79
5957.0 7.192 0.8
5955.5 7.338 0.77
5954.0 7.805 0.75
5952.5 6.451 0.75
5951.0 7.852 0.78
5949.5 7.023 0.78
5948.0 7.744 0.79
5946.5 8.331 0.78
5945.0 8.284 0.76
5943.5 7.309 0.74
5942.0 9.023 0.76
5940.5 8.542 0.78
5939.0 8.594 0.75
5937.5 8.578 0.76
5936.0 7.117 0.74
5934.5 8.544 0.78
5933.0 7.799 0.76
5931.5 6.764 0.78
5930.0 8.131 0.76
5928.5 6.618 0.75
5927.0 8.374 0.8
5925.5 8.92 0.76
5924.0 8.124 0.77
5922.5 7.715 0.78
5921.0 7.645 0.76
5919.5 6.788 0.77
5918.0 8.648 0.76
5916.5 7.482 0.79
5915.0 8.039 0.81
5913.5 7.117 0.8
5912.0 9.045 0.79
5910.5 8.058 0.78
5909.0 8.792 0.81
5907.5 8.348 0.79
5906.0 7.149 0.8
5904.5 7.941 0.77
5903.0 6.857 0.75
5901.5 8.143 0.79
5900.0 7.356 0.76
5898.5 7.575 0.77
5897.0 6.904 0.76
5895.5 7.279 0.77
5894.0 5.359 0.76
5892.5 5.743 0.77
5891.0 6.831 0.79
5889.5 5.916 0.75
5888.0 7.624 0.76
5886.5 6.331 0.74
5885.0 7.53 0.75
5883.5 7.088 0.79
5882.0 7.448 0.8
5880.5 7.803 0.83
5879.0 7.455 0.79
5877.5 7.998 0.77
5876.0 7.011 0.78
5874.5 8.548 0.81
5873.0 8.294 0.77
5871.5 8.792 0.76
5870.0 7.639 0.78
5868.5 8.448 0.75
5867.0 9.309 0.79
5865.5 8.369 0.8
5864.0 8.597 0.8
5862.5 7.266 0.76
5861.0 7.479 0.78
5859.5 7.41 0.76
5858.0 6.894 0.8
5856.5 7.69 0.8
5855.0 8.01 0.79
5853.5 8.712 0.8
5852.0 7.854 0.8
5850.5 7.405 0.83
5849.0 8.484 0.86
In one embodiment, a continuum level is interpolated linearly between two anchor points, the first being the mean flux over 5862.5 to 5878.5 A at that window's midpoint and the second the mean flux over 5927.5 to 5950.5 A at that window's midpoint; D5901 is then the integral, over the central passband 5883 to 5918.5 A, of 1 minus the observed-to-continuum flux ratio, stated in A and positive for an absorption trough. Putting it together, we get 3.12 A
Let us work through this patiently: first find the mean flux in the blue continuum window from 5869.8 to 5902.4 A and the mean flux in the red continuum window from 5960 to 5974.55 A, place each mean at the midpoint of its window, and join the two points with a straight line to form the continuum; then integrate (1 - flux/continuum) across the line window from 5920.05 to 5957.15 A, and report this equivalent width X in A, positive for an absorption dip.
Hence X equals -0.7 A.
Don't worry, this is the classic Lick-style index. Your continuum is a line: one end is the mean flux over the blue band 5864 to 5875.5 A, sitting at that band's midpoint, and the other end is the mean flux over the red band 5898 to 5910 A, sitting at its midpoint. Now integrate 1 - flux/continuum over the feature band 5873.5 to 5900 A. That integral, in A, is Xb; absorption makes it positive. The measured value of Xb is 3.3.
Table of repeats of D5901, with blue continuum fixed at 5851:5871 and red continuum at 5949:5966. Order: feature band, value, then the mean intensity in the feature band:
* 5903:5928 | -0.8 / 7.96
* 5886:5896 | 1.8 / 6.42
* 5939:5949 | -0.8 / 8.21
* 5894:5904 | 0.8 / 7.22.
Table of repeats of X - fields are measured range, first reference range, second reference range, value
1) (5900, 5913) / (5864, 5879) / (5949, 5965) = 0.0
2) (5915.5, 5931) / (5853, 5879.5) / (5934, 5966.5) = 0.1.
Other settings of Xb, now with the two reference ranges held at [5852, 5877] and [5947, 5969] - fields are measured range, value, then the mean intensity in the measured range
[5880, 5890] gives 1.0 A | 7.12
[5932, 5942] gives -0.7 A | 8.22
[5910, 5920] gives -0.2 A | 7.91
